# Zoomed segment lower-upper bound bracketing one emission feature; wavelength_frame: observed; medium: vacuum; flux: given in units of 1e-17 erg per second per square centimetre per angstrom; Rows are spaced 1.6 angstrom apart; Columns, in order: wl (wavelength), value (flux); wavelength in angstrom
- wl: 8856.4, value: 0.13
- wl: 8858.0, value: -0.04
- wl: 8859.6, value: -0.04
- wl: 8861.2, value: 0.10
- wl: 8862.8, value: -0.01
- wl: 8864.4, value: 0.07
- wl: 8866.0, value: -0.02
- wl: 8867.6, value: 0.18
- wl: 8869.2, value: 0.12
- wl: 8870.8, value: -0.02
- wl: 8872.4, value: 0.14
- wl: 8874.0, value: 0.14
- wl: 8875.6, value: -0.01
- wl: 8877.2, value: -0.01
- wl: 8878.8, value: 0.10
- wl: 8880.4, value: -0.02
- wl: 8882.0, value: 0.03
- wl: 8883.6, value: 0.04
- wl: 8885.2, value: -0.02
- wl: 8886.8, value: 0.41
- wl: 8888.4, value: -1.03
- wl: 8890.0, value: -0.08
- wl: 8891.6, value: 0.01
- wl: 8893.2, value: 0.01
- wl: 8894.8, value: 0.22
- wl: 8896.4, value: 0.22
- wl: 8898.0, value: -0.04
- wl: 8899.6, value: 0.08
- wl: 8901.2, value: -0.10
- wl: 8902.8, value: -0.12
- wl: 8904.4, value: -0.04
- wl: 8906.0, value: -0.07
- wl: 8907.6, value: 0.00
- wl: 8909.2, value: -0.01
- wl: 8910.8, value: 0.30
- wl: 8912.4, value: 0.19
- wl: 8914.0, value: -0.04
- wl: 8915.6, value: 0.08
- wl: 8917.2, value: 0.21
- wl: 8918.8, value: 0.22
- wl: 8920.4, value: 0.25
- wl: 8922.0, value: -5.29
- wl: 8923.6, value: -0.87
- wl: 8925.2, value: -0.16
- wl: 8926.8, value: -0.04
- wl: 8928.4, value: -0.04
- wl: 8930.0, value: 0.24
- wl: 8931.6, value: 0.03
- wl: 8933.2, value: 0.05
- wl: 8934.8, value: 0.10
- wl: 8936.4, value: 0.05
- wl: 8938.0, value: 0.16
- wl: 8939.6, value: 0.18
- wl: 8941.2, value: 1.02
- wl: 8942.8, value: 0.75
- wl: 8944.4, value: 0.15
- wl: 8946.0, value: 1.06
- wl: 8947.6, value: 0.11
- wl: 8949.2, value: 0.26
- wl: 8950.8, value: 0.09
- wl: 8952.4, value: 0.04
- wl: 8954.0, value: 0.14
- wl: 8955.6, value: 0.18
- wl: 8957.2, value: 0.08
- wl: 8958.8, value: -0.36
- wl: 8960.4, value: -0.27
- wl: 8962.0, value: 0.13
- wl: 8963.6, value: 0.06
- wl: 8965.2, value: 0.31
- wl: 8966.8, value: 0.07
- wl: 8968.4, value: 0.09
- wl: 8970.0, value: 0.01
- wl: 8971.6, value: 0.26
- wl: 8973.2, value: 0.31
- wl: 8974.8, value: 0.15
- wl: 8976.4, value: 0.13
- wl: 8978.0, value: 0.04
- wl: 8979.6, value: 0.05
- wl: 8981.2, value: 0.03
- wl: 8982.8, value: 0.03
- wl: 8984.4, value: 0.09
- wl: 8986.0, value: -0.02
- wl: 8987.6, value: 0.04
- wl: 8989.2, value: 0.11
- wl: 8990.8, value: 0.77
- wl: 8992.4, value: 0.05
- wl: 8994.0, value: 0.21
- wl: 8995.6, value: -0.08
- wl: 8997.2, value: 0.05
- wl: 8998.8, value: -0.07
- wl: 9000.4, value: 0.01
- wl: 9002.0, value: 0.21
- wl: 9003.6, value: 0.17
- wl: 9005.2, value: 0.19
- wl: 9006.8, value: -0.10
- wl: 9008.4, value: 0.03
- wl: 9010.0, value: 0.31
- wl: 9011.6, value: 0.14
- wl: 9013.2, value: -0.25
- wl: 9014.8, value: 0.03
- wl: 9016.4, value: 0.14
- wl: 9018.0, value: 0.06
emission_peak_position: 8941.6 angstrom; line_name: Hbeta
